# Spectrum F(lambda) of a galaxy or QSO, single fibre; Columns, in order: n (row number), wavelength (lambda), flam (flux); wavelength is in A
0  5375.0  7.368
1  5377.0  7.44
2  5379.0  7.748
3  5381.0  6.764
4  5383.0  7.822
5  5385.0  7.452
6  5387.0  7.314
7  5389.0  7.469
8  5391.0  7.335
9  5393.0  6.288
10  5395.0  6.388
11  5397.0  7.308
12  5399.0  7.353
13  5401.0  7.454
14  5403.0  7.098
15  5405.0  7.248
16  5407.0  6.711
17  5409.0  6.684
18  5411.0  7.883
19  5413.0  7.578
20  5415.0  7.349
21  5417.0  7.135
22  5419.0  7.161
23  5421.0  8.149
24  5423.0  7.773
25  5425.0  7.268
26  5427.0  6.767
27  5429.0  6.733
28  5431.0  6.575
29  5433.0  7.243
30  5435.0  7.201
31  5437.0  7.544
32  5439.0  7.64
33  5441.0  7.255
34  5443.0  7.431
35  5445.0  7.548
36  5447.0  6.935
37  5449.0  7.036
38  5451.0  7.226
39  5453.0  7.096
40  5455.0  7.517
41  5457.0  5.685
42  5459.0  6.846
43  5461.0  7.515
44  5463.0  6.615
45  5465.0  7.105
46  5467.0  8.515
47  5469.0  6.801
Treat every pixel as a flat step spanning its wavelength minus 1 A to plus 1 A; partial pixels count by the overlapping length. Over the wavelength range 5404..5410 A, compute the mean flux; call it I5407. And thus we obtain 6.88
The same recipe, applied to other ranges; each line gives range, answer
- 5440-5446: 7.41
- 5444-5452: 7.19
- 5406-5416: 7.24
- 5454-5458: 6.6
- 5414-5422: 7.45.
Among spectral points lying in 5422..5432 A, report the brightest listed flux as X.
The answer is 7.773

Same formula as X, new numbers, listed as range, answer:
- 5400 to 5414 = 7.883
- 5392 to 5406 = 7.454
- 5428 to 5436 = 7.243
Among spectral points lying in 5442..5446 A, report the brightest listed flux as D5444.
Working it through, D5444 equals 7.548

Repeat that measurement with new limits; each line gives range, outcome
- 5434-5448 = 7.64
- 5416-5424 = 8.149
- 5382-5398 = 7.822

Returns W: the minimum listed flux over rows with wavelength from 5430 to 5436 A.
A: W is 6.575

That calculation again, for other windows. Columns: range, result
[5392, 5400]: 6.288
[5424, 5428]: 6.767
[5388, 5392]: 7.335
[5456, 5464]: 5.685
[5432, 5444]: 7.201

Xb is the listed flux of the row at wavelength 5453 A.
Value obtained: 7.096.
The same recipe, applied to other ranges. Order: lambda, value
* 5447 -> 6.935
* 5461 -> 7.515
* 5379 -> 7.748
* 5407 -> 6.711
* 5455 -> 7.517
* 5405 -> 7.248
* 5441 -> 7.255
